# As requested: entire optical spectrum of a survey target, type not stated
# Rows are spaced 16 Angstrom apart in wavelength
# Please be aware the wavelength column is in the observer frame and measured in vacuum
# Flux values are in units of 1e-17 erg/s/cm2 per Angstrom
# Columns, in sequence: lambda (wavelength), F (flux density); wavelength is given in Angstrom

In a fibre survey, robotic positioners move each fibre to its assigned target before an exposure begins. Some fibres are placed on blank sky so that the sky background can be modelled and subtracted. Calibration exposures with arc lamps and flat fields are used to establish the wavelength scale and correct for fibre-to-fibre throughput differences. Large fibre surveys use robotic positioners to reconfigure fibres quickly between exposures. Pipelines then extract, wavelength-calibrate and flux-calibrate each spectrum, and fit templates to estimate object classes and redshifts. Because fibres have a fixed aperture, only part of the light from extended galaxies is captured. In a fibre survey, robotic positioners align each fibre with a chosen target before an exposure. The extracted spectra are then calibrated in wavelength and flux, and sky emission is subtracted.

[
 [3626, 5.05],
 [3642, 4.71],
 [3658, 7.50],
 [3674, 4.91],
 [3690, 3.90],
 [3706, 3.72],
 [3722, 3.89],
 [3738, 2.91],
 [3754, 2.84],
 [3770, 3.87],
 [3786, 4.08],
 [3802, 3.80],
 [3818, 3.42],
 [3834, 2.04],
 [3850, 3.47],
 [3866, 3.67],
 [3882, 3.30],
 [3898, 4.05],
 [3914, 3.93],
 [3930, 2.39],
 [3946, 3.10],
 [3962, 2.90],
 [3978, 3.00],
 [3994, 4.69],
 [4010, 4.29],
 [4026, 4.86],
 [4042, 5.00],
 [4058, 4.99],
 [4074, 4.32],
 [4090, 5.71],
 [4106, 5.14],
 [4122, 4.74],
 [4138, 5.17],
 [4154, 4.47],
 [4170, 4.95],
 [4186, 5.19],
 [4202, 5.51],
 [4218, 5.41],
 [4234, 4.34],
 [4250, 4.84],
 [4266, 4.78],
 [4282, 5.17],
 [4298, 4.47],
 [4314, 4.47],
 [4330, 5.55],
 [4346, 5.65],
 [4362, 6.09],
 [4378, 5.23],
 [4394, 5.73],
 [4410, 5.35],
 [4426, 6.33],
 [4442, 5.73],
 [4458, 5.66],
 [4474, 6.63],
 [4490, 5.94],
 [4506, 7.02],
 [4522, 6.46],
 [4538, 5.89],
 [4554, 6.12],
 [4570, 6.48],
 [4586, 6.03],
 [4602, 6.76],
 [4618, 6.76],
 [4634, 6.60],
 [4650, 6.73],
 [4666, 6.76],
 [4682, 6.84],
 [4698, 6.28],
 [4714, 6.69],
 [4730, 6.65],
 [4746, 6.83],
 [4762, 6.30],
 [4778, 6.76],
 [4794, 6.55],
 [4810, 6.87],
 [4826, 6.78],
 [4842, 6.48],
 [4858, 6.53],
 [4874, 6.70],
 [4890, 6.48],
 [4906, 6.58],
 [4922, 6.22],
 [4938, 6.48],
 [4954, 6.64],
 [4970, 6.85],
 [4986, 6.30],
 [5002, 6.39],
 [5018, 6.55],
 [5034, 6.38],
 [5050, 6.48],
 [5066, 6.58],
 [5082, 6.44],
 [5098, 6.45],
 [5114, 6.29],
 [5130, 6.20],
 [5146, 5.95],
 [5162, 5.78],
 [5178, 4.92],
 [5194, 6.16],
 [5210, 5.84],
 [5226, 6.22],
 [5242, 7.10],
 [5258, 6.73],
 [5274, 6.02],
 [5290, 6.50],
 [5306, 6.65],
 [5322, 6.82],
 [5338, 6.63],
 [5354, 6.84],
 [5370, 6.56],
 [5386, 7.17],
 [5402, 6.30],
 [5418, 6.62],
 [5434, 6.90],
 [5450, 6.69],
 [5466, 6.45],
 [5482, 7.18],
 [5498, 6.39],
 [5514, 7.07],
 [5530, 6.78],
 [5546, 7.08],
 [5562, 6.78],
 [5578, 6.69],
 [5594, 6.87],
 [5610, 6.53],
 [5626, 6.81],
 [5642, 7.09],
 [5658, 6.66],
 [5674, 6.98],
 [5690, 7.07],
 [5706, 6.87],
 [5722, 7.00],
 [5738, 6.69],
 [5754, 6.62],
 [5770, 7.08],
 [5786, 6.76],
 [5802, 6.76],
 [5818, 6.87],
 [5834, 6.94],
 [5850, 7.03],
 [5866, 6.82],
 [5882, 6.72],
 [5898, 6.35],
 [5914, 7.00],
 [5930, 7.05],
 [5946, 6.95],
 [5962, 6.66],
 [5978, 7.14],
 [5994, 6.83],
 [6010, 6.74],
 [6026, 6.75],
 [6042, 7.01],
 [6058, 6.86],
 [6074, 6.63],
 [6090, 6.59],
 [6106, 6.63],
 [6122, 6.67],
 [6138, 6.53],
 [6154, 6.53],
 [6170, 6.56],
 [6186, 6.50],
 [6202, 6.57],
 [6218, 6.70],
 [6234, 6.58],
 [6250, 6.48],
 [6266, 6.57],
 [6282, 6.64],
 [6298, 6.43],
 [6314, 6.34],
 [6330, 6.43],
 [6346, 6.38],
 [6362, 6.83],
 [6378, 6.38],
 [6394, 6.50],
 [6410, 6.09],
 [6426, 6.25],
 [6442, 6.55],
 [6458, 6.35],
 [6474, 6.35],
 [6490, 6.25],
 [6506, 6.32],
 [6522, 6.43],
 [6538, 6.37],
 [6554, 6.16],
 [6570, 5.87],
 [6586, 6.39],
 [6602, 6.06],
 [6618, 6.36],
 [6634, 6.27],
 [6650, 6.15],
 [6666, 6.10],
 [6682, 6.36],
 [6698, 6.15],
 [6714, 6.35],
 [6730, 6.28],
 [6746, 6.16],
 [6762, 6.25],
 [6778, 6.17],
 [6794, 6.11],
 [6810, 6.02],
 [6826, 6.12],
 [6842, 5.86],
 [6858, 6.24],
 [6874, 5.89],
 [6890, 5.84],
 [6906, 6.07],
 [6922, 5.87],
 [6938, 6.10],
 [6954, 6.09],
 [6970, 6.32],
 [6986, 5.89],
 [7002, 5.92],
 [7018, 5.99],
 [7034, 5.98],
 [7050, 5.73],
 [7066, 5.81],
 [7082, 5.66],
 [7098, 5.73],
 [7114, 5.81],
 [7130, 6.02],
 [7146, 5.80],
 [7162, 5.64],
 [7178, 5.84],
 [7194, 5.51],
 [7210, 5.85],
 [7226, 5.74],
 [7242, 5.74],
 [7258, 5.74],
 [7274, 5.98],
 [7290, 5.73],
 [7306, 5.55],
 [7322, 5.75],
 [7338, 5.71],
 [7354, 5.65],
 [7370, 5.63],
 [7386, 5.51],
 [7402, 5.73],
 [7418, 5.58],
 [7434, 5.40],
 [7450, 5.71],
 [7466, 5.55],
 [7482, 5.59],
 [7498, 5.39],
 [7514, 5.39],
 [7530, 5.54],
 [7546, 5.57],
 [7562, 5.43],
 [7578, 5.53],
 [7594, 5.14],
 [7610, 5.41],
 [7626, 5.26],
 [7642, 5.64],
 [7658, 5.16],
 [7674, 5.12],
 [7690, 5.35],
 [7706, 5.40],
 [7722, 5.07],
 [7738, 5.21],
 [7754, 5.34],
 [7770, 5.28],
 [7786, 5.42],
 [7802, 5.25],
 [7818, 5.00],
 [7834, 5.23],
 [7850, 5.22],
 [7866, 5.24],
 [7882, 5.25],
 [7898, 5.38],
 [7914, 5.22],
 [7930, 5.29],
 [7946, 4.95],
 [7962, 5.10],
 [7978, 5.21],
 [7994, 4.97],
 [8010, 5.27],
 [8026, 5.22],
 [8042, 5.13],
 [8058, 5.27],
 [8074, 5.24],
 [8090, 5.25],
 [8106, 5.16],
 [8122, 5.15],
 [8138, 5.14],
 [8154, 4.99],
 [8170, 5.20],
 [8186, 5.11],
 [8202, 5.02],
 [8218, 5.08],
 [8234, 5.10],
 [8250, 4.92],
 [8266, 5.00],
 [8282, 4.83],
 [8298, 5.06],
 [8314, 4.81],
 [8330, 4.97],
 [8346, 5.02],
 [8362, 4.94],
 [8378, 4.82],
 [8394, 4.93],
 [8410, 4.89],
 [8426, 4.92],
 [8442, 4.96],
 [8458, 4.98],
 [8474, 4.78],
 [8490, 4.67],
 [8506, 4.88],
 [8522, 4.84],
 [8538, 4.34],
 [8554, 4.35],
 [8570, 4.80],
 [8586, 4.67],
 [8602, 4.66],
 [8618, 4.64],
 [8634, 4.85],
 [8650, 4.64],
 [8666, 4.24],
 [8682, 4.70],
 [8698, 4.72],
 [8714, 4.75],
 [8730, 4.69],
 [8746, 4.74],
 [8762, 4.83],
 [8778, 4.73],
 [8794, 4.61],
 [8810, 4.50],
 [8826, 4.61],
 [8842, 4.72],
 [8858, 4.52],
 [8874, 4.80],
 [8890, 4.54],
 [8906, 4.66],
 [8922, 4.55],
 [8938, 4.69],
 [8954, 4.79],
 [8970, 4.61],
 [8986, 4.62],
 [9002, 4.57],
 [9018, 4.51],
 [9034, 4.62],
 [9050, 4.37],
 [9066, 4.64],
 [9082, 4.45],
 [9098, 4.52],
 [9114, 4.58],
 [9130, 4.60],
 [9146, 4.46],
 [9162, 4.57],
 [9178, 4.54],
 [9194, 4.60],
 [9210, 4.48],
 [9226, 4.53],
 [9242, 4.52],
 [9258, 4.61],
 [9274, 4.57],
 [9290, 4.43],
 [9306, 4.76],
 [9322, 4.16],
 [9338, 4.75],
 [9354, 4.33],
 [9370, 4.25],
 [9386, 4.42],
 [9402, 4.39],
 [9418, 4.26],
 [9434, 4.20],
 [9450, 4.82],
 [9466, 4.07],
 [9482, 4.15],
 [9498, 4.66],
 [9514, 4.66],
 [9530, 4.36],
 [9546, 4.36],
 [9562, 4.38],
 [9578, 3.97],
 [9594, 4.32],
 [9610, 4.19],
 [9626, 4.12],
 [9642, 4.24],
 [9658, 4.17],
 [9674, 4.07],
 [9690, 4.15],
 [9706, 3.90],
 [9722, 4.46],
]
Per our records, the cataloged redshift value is 0.00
